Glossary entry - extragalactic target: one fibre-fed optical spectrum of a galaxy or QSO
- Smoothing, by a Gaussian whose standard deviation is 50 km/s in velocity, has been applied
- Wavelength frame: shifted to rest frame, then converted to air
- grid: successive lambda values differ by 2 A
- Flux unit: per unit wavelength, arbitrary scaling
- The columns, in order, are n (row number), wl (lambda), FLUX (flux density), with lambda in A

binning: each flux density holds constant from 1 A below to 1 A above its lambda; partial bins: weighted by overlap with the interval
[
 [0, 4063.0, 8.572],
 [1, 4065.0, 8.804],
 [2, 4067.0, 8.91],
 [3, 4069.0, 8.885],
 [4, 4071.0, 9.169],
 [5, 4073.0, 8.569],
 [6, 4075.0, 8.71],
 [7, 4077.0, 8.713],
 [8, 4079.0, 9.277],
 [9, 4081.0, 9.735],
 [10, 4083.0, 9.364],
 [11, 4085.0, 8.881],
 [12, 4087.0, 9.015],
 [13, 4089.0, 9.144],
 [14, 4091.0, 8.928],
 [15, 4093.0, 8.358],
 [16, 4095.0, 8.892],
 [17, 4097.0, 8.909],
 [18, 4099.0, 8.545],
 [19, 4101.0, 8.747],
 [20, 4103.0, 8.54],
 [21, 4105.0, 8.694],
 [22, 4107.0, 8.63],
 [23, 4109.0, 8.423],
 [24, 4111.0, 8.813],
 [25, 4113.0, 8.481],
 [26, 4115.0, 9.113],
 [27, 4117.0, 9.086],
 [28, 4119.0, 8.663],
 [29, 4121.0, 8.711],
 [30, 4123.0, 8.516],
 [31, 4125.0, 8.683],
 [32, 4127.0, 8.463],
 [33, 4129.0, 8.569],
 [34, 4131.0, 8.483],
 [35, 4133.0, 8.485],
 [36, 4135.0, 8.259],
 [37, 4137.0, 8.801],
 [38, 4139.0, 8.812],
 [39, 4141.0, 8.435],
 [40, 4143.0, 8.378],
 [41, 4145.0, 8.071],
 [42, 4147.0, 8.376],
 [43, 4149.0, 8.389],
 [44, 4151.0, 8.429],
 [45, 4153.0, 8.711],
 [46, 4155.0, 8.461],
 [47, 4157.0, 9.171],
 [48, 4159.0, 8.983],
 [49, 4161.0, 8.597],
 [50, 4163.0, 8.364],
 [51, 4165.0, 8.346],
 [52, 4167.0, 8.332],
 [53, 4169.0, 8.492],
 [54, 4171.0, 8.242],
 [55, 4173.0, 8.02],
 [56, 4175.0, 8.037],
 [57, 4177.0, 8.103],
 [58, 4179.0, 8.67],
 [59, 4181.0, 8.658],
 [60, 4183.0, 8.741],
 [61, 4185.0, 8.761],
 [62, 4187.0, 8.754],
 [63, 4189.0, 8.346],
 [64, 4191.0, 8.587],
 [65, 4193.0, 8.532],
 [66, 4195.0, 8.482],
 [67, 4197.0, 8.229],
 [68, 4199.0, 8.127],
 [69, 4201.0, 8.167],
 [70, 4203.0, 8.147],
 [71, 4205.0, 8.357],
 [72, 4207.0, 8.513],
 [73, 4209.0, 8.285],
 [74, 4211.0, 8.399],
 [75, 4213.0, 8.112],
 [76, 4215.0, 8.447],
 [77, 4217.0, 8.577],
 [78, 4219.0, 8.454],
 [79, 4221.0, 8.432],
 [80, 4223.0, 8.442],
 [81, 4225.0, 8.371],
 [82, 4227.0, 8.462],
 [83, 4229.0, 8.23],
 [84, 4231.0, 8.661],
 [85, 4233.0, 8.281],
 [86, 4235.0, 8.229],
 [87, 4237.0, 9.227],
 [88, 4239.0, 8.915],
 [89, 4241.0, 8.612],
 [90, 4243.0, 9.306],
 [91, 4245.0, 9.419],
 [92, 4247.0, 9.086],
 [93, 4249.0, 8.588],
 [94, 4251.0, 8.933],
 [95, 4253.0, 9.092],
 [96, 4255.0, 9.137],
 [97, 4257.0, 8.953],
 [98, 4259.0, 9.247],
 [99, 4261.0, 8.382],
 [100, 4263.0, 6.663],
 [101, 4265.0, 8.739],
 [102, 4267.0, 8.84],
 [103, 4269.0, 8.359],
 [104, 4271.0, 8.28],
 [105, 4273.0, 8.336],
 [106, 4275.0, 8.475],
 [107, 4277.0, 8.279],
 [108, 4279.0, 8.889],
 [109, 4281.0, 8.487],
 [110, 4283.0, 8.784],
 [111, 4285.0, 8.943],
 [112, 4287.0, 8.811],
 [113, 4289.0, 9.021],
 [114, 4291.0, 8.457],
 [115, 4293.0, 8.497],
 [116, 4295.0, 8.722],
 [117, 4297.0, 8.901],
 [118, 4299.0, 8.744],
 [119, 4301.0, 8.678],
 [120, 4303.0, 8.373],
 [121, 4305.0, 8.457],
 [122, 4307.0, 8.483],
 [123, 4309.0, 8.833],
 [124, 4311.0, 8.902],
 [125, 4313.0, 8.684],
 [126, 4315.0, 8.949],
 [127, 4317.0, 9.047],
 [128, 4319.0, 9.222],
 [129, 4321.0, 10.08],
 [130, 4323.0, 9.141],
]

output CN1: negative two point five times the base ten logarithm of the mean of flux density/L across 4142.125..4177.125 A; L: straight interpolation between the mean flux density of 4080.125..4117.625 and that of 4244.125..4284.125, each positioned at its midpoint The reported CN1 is 0.04 mag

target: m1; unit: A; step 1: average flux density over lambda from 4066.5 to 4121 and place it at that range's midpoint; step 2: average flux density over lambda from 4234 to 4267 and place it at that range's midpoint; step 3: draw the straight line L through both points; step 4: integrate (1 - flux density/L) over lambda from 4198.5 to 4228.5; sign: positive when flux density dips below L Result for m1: 1.52 A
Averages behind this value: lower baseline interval 8.86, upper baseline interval 8.78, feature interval 8.35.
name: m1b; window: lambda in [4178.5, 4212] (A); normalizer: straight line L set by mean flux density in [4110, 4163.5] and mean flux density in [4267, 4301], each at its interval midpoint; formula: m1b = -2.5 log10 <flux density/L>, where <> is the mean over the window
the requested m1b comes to 0.02 mag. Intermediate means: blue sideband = 8.61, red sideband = 8.63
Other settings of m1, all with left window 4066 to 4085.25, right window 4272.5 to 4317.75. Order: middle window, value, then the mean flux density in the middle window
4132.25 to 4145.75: 0.7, 8.47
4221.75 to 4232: 0.4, 8.43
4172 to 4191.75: 0.9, 8.47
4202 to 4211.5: 0.5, 8.34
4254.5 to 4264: 0.3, 8.44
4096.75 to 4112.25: 0.6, 8.65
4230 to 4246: -0.1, 8.83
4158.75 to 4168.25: 0.4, 8.49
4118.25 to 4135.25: 0.8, 8.55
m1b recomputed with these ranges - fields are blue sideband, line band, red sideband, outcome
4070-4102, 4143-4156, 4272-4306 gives 0.06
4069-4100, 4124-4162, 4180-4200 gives 0.02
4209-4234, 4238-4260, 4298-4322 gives -0.06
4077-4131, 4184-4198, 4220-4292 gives 0.02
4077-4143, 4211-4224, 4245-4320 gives 0.04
